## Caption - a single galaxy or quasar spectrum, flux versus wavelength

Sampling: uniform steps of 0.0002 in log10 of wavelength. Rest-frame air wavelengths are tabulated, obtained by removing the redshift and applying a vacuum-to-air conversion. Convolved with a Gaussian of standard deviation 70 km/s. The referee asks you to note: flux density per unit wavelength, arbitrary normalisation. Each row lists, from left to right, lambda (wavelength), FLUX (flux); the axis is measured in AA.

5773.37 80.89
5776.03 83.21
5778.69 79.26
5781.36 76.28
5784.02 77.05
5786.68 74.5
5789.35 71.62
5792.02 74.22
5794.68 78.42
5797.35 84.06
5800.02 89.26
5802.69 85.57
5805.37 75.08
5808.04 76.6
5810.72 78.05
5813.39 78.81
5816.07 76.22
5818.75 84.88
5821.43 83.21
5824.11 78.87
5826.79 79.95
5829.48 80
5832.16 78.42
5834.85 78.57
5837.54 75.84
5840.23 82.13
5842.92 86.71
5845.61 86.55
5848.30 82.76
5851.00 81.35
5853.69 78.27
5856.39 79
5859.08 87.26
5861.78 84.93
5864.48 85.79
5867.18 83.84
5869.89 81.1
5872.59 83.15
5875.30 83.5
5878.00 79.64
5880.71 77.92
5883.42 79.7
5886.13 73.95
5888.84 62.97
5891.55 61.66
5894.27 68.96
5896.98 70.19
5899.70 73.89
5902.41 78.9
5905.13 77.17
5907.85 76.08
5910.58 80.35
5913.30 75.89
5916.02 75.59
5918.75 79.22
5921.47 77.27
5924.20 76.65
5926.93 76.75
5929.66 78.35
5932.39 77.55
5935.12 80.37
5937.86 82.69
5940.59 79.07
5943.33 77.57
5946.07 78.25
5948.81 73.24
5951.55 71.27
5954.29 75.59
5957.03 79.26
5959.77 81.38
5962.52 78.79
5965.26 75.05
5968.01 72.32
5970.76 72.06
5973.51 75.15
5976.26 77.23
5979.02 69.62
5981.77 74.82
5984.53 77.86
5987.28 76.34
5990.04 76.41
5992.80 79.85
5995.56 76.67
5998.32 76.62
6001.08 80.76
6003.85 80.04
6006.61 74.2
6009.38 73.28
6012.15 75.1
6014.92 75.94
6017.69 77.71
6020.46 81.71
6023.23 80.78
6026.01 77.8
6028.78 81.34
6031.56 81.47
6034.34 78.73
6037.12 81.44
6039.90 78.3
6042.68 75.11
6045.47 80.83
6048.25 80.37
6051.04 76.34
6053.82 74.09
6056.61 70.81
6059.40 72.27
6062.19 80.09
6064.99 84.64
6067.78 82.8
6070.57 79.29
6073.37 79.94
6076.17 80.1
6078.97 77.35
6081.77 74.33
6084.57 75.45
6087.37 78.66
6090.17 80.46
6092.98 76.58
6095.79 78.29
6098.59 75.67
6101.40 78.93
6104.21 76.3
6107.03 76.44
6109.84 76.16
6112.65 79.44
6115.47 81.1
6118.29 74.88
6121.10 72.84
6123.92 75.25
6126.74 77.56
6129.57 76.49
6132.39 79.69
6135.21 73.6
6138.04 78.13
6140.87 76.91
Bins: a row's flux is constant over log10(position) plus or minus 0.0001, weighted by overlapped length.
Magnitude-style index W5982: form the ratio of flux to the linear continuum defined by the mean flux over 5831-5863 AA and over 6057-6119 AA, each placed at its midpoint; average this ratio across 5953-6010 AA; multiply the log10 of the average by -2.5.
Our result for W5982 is 0.046 mag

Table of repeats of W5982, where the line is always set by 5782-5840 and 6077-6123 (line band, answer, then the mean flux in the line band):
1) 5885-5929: 0.06 mag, 74.2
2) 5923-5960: 0.01 mag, 77.6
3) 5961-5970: 0.04 mag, 75.2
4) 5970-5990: 0.04 mag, 74.9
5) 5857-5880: -0.06 mag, 83.4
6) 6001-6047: -0.01 mag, 78.4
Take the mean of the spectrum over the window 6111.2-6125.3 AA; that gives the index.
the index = 76.7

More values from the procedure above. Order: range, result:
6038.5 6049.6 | 78.7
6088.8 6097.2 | 78.4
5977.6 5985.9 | 74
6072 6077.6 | 80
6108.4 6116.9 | 78.9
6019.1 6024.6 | 81.3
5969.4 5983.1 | 73.8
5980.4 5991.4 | 76.4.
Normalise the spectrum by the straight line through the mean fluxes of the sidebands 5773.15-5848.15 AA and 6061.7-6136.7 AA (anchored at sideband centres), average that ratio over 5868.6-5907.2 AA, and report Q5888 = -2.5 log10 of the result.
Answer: 0.057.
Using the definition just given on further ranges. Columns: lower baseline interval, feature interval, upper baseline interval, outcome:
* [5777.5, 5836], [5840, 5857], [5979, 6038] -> -0.05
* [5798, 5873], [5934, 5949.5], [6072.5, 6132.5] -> 0.02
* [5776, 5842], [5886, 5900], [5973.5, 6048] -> 0.16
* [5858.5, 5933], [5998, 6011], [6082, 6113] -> 0.01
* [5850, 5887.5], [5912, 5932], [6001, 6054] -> 0.04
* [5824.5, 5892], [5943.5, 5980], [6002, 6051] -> 0.05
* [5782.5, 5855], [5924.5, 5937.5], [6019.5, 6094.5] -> 0.01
